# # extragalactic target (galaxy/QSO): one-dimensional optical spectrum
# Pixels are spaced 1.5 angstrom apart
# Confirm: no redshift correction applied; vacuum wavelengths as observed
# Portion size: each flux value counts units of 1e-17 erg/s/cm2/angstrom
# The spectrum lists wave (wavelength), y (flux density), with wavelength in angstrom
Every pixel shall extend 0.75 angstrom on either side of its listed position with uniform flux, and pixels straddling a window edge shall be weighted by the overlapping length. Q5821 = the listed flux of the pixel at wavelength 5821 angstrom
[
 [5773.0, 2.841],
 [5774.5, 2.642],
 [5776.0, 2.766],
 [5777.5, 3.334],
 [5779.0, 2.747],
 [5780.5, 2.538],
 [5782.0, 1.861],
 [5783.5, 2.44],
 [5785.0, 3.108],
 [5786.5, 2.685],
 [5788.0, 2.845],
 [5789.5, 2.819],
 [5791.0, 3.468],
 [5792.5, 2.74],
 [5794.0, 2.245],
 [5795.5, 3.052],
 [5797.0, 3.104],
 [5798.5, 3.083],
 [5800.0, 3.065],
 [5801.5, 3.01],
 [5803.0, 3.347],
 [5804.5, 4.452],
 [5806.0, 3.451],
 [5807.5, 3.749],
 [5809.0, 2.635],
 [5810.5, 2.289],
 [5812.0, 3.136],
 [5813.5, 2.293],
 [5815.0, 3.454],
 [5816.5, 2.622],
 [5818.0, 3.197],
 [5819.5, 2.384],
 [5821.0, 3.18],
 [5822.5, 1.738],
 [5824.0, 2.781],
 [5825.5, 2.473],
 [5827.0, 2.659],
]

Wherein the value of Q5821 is 3.18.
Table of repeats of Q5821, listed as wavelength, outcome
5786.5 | 2.685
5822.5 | 1.738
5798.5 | 3.083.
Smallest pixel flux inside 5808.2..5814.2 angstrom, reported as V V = 2.289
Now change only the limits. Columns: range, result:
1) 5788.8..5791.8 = 2.819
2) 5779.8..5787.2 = 1.861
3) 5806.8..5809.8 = 2.635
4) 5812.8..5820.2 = 2.293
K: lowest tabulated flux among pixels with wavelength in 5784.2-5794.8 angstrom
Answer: 2.245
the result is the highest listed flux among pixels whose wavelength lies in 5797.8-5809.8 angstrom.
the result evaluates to 4.452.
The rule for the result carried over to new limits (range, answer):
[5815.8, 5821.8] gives 3.197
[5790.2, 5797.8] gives 3.468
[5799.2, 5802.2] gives 3.065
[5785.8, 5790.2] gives 2.845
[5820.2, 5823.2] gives 3.18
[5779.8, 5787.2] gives 3.108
